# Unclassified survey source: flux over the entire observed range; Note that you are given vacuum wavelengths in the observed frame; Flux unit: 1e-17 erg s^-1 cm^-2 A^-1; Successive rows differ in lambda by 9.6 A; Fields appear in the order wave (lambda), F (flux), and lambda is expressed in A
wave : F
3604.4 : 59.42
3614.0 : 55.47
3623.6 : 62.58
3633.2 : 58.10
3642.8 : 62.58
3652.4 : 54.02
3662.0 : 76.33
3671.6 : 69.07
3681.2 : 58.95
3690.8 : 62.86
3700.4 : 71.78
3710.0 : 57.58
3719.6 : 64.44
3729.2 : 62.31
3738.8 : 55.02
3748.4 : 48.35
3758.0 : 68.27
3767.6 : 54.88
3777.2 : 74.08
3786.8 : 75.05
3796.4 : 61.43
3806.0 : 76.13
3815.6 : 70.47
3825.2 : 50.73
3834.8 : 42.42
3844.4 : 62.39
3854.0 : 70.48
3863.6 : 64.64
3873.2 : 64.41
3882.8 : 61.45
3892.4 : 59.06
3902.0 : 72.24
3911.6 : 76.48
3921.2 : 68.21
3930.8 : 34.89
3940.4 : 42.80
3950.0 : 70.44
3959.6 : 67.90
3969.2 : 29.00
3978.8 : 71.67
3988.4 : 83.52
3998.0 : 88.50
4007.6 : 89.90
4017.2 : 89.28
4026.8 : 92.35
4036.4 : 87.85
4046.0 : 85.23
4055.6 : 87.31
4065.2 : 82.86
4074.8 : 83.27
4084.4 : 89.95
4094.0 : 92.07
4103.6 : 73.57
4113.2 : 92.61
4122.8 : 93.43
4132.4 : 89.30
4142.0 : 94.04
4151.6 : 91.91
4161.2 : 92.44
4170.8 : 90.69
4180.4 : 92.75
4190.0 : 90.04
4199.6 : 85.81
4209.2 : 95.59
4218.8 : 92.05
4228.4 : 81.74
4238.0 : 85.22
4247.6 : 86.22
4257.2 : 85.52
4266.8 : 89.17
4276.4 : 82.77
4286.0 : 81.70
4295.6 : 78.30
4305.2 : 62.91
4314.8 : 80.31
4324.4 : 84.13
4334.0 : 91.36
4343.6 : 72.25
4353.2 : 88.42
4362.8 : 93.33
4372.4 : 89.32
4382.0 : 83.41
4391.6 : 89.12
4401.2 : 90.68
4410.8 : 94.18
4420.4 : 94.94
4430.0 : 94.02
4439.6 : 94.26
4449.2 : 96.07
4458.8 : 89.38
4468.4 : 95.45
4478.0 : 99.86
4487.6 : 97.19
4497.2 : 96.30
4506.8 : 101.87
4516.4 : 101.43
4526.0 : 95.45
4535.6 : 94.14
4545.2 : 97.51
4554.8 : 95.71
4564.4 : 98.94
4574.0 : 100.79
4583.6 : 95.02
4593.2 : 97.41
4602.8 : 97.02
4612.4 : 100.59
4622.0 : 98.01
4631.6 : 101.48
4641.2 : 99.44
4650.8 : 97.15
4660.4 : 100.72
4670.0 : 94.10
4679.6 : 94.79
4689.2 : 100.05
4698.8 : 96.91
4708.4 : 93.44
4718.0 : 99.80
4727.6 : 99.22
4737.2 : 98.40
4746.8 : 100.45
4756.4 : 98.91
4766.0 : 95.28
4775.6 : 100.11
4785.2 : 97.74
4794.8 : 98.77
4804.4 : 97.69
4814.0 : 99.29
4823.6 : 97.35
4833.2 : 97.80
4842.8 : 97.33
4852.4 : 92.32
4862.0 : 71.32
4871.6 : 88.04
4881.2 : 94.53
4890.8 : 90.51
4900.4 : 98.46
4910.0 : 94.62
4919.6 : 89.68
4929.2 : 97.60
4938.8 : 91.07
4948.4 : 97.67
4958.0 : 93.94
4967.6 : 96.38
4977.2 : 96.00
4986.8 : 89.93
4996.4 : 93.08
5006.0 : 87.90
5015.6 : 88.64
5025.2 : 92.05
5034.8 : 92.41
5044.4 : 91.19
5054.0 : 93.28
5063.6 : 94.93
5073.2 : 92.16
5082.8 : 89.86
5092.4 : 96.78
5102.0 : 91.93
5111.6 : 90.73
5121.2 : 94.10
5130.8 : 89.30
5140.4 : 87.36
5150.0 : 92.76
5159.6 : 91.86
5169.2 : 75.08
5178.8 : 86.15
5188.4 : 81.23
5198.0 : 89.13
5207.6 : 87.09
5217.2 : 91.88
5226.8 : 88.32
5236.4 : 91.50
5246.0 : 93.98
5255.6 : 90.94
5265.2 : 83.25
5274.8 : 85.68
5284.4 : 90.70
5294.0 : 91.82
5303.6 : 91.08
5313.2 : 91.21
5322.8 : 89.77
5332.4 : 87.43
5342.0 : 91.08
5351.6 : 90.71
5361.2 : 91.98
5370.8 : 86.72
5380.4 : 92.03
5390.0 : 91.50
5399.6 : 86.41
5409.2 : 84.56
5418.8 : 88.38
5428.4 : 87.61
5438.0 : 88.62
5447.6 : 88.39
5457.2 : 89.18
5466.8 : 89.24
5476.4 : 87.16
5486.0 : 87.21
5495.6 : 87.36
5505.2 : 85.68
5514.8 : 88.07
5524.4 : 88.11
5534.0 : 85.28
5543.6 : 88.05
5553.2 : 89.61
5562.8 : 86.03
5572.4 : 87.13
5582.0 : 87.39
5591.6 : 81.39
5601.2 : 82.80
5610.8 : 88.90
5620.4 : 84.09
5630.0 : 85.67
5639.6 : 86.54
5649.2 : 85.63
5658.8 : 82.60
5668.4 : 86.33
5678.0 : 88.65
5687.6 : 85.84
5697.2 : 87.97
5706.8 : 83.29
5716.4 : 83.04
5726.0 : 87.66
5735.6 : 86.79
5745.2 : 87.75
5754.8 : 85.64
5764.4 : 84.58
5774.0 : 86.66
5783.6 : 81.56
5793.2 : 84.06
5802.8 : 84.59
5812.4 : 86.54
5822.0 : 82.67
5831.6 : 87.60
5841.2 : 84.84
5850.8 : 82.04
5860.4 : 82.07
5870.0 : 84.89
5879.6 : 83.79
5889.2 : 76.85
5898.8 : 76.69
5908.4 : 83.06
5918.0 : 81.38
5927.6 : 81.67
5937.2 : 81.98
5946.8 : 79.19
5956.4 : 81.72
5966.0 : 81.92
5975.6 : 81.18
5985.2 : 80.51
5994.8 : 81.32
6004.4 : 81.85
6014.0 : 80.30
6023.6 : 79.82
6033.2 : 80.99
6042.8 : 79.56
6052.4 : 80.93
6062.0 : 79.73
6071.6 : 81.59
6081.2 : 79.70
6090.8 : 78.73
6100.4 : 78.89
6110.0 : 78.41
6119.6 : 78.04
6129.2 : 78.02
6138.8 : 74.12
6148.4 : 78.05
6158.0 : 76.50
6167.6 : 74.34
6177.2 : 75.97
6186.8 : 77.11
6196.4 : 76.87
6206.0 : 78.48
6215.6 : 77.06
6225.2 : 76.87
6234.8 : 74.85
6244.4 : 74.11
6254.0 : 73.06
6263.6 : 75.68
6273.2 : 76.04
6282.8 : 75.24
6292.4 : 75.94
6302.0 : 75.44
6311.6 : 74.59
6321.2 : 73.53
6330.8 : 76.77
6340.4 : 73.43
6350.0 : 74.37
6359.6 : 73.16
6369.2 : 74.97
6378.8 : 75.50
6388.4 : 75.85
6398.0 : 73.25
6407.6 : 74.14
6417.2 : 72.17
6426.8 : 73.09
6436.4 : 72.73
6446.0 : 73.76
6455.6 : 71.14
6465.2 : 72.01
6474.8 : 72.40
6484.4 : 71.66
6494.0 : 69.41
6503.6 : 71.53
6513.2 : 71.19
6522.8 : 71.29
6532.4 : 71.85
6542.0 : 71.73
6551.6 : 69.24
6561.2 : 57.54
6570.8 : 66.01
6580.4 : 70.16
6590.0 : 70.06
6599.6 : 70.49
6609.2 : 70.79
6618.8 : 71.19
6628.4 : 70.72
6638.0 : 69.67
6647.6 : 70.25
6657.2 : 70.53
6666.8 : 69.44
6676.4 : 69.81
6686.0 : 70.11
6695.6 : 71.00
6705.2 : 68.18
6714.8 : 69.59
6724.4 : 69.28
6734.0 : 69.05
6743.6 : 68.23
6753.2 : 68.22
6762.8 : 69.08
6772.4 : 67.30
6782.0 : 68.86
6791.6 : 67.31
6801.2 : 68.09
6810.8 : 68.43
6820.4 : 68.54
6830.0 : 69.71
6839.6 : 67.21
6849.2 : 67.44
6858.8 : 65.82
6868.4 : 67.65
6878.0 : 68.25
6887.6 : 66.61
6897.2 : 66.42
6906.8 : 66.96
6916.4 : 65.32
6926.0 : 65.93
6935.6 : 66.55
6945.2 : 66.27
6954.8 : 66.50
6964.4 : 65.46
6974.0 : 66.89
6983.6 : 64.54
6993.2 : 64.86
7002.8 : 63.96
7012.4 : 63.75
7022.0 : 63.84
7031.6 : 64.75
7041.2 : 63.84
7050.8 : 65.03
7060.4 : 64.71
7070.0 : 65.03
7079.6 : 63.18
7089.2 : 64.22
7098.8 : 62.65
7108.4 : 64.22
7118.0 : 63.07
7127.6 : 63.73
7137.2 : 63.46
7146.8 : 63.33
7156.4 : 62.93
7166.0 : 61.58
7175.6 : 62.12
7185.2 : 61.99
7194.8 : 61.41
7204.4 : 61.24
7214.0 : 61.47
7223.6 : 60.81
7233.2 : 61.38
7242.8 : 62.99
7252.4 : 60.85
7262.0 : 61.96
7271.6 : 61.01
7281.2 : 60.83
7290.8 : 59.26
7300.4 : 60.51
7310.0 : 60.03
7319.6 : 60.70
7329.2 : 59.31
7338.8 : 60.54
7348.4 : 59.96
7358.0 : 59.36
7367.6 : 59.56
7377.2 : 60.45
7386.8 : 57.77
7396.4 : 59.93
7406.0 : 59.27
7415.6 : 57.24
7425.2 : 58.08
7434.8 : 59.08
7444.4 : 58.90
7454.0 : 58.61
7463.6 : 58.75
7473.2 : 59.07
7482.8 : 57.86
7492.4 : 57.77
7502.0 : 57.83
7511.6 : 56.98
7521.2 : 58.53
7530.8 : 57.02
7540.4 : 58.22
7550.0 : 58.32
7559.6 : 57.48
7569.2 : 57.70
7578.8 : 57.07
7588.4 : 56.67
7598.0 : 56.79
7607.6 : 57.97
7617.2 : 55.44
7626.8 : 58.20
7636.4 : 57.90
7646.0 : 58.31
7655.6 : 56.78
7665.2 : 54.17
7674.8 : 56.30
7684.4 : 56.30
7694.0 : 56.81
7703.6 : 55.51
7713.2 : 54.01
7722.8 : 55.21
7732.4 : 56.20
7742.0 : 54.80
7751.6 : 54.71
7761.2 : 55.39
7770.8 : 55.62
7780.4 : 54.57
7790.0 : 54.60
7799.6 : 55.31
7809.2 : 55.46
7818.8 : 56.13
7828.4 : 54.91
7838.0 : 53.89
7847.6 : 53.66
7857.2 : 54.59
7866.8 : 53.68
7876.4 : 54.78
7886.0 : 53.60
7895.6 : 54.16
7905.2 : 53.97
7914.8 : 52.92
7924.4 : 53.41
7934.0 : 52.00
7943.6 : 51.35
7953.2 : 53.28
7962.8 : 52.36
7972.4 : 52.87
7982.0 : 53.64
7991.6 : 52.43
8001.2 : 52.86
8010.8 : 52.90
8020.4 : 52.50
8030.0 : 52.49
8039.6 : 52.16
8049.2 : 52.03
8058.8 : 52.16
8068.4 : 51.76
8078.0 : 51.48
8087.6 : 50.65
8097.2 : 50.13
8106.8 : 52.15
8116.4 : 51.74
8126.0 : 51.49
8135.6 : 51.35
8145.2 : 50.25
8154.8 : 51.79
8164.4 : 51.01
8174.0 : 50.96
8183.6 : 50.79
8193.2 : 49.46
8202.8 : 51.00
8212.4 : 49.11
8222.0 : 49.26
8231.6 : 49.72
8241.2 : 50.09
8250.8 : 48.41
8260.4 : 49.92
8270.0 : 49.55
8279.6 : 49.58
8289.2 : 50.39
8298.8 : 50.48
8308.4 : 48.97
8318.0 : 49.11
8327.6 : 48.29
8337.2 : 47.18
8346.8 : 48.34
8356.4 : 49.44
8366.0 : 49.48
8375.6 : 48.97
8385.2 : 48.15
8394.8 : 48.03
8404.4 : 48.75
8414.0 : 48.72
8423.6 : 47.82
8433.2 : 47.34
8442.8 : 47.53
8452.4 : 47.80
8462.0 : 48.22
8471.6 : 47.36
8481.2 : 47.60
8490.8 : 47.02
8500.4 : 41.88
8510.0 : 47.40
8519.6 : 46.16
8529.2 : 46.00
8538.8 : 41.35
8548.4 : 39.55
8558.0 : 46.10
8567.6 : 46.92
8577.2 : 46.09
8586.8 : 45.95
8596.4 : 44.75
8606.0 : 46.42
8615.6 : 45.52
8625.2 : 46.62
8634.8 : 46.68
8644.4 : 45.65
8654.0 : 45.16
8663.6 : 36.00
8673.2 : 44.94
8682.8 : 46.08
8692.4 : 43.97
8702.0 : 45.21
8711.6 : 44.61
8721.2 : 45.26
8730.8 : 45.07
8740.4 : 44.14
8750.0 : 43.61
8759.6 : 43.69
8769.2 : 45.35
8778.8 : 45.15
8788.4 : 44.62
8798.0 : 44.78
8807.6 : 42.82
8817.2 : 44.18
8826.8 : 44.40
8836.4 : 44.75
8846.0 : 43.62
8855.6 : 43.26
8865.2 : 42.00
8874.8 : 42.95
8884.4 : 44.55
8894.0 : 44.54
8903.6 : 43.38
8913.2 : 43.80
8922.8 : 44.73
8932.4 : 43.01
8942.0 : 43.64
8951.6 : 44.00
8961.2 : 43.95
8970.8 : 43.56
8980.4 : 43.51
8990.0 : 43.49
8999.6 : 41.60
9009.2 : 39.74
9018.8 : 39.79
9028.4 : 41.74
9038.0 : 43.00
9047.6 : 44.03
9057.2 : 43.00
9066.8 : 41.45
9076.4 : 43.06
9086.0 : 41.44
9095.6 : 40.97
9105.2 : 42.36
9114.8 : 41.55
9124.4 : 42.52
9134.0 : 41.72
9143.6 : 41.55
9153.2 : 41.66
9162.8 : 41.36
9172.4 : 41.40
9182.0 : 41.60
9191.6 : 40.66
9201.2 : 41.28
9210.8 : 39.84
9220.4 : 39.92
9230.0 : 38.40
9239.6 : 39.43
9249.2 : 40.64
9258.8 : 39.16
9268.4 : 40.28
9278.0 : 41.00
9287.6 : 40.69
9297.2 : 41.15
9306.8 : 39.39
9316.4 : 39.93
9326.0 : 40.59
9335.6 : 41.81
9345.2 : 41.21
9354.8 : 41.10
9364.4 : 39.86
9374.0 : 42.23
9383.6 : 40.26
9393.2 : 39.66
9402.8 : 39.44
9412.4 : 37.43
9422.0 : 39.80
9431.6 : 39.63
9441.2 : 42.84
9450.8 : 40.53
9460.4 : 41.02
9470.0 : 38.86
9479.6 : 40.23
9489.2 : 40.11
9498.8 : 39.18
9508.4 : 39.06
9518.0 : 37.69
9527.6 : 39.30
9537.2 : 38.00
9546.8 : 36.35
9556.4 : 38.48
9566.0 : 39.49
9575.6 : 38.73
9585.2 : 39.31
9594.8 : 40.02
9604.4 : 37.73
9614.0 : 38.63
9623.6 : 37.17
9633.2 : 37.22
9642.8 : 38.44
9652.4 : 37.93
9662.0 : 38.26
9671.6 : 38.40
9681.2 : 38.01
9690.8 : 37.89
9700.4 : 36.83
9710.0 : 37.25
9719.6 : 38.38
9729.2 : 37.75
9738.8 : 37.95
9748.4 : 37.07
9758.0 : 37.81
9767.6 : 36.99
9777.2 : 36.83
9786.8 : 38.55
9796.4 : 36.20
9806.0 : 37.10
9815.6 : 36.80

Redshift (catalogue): 0.00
